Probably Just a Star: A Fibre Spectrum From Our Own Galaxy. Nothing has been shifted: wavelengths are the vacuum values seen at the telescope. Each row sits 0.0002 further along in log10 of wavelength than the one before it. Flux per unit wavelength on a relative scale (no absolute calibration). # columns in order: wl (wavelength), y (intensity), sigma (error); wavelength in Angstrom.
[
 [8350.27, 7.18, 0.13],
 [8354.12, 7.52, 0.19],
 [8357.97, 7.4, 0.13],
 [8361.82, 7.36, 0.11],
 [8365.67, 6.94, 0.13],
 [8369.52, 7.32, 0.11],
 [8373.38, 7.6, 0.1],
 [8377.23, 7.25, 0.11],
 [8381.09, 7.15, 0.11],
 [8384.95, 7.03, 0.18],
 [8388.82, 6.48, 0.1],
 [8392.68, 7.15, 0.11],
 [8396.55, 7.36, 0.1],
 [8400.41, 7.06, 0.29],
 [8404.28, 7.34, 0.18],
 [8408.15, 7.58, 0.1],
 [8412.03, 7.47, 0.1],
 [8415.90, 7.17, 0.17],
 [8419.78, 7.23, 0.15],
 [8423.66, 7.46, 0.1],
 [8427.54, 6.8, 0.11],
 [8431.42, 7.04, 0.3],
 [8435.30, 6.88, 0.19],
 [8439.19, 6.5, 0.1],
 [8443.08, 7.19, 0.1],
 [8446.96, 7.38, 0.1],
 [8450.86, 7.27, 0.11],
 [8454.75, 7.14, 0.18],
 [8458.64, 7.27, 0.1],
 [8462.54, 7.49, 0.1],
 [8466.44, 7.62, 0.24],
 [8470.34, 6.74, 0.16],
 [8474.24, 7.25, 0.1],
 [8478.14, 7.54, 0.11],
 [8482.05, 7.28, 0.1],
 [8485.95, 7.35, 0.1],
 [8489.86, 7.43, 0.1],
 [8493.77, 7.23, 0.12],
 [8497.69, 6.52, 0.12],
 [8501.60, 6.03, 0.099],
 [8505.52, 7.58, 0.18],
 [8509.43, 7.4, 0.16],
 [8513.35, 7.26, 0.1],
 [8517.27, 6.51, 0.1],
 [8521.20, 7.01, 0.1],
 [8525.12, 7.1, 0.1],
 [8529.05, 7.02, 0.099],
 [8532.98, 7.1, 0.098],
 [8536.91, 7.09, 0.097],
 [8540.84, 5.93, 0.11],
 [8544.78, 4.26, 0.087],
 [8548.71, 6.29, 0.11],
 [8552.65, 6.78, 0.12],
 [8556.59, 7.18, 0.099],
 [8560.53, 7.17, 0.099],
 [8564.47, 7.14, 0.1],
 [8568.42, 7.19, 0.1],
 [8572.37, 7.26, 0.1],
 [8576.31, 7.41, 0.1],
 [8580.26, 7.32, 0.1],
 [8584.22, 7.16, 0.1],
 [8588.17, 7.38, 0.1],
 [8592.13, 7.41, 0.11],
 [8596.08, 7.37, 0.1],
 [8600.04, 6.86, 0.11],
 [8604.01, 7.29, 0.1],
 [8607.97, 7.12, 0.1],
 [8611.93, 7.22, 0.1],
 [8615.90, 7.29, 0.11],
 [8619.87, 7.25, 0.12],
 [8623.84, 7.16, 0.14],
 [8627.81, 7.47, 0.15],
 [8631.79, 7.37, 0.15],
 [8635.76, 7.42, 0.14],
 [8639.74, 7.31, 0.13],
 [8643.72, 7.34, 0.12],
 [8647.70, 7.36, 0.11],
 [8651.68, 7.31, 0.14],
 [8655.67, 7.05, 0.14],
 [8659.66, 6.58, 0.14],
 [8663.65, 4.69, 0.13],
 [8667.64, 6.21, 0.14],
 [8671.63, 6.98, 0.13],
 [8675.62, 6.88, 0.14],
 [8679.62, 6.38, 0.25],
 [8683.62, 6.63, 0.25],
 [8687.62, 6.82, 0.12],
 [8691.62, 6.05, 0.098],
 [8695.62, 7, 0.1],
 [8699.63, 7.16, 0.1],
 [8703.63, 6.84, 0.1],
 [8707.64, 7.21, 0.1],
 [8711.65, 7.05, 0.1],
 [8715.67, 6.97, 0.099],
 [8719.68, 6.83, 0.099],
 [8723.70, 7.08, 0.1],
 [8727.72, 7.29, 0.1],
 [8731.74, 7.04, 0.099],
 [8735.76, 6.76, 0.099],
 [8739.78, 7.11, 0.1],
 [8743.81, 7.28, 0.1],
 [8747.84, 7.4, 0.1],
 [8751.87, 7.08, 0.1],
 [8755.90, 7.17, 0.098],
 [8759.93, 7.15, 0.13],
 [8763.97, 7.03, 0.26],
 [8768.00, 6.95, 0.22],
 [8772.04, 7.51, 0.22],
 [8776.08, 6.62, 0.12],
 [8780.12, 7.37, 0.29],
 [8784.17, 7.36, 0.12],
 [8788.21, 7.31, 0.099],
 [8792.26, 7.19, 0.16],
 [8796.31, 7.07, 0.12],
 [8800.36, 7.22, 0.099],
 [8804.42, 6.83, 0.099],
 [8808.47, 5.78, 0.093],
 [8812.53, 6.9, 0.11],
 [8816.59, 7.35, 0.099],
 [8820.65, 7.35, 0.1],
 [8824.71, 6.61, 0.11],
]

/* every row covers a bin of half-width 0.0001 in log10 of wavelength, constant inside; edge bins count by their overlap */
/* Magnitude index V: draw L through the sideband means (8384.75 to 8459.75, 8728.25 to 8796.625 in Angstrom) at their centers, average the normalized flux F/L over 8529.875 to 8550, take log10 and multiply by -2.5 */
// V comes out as 0.16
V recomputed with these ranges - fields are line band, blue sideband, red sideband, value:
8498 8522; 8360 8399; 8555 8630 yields 0.043 mag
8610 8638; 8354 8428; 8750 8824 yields -0.027 mag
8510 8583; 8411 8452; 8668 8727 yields 0.023 mag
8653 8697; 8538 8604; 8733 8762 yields 0.089 mag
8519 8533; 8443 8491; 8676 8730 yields 0.024 mag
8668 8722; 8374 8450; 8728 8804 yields 0.051 mag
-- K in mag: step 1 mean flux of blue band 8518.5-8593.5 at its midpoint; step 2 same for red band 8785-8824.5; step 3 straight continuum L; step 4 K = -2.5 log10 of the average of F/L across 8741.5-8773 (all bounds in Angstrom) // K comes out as -0.03 mag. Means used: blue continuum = 6.9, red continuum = 6.99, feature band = 7.18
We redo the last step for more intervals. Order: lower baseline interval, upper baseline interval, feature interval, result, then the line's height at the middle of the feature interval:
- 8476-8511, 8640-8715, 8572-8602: -0.048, 6.96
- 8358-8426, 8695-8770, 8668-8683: 0.067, 7.1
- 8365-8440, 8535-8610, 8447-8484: -0.034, 7.07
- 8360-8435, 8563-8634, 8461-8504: 0.013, 7.22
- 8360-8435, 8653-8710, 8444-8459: -0.027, 7.08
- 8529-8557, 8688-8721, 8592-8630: -0.101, 6.59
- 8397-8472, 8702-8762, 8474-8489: -0.029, 7.18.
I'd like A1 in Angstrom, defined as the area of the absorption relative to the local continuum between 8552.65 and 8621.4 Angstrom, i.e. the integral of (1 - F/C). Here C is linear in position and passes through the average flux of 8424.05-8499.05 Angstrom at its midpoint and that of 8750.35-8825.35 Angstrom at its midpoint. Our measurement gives -1.0 Angstrom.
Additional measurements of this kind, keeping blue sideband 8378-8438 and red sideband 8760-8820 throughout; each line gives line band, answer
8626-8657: -1.1 Angstrom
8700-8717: 0.1 Angstrom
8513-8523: 0.3 Angstrom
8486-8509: 0.3 Angstrom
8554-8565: -0.1 Angstrom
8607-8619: -0.2 Angstrom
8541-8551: 2.3 Angstrom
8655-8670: 2.1 Angstrom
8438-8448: 0.1 Angstrom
